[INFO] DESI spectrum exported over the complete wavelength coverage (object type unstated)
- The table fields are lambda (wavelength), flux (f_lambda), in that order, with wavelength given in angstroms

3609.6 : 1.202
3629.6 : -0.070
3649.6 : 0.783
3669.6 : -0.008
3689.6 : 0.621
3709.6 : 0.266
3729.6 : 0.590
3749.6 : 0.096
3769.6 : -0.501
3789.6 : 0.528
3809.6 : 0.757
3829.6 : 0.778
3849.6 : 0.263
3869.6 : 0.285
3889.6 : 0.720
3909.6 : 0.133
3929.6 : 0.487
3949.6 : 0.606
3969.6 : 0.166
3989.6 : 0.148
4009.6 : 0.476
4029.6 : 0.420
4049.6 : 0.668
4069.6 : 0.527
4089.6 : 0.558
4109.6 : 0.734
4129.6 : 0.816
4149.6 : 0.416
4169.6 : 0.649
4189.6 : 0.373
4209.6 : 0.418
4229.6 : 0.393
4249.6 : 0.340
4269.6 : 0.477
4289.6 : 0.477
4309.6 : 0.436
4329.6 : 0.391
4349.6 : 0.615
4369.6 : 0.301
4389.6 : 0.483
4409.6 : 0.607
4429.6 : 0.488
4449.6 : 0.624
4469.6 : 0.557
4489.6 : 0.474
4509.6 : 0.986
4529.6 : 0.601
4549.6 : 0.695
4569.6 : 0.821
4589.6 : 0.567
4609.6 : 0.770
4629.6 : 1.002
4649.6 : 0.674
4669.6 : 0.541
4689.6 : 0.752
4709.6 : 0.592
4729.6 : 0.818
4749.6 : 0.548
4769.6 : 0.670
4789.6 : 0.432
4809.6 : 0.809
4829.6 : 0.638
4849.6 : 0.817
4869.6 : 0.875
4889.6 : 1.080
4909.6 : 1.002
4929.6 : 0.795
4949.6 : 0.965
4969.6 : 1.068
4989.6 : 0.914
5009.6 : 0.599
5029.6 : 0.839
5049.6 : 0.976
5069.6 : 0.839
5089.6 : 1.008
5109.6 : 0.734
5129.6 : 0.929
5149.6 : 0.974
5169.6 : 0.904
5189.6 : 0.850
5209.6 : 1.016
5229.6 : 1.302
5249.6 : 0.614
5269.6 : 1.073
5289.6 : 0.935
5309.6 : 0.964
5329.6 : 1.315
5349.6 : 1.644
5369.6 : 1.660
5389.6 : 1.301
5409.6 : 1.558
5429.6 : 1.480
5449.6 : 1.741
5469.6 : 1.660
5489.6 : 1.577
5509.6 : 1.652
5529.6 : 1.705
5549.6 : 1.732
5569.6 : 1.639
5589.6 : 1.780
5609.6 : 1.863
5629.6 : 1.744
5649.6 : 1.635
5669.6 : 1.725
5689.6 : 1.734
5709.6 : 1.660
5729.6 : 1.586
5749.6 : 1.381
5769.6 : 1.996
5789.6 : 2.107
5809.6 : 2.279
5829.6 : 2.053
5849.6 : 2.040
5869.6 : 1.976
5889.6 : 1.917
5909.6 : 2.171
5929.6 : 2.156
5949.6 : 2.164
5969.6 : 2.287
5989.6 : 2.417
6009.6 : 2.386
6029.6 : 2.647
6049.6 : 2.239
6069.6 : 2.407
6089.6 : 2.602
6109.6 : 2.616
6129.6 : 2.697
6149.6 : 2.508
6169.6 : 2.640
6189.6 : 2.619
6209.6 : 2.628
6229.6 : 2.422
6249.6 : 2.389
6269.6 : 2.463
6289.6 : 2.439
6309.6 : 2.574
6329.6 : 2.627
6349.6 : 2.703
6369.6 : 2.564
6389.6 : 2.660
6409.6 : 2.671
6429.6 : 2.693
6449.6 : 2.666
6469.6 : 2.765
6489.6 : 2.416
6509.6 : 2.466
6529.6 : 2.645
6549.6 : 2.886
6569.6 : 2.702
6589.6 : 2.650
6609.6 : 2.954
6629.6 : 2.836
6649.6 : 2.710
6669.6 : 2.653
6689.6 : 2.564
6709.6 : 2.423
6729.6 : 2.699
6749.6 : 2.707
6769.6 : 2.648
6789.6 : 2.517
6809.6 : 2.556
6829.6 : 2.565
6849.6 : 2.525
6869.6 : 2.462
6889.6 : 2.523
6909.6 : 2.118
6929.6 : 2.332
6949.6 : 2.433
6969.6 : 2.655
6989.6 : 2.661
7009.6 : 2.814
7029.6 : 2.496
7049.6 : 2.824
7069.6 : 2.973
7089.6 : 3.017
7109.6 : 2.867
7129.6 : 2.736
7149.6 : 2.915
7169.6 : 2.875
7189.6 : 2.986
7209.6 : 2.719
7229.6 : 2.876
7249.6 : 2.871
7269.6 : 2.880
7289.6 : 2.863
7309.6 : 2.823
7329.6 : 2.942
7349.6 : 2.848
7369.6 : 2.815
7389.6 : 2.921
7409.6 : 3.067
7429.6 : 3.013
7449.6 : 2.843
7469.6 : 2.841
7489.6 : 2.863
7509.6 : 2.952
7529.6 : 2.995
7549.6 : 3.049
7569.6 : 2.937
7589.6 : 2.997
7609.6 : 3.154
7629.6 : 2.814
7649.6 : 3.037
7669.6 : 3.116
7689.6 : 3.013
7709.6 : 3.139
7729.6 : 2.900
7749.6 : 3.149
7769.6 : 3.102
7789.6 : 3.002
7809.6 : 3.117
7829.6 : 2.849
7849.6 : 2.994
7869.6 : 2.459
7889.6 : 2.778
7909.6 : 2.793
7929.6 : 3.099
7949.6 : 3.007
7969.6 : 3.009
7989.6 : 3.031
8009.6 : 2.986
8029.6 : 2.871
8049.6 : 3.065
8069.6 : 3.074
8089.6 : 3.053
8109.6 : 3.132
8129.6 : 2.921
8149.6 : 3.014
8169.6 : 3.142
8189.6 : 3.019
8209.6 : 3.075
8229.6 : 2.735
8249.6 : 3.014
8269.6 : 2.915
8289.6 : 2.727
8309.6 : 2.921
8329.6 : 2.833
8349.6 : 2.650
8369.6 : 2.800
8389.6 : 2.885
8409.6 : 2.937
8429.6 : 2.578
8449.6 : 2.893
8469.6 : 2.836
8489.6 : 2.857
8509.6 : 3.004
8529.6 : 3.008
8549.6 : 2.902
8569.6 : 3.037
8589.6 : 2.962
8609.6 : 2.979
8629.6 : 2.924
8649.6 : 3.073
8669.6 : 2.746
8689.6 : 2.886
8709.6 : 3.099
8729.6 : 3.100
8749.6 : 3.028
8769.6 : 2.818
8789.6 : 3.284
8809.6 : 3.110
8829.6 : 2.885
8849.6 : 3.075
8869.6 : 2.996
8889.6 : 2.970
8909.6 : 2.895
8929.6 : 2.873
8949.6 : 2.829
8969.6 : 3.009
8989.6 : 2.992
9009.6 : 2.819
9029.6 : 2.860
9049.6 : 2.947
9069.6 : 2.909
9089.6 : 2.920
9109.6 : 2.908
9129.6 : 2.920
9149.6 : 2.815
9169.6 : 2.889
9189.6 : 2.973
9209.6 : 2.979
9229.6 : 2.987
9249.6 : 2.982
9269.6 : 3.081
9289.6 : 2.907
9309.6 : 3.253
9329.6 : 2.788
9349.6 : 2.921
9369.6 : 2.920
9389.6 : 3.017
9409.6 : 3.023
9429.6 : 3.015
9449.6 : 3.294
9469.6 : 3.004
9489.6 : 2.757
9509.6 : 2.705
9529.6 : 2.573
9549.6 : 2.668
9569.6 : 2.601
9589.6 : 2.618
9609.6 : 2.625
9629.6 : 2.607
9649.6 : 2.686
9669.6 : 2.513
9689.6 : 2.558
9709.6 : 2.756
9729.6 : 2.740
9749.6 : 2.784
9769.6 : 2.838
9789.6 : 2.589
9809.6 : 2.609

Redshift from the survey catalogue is 0.336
